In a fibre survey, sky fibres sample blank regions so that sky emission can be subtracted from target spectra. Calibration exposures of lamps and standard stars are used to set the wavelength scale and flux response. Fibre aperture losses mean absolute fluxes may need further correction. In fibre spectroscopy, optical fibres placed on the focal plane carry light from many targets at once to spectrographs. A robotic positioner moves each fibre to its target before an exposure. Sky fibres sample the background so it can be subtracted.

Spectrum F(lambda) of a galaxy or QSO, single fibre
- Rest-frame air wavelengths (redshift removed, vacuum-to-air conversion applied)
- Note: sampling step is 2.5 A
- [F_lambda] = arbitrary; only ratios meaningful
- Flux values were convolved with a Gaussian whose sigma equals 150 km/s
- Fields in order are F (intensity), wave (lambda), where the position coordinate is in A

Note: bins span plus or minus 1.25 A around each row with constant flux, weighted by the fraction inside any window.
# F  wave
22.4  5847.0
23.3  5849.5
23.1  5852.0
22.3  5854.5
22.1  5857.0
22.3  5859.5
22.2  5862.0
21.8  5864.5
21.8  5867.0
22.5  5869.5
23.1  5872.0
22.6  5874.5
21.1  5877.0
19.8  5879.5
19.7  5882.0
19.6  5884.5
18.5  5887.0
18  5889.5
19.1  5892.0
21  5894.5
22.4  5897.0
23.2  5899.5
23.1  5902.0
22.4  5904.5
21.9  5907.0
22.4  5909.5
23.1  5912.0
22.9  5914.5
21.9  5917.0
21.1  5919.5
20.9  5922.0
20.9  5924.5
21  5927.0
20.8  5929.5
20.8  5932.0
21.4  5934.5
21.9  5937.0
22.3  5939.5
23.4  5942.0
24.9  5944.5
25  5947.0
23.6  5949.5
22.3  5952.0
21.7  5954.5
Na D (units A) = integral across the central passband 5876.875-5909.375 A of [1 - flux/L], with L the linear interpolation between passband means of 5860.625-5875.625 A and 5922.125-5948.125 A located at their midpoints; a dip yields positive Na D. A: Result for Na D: 2.1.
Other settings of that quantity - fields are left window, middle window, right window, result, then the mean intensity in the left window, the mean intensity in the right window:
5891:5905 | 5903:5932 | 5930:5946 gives 0.54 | 21.9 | 22.4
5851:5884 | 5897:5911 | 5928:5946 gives -0.35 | 21.8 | 22.2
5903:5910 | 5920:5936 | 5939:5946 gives 1.48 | 22.2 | 23.7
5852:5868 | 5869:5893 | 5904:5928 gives 1.85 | 22.2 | 21.8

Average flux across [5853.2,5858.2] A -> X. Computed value 22.2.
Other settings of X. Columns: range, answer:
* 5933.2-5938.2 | 21.6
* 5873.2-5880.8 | 21.2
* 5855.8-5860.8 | 22.2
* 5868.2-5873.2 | 22.8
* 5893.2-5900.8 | 22.2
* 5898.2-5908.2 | 22.7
